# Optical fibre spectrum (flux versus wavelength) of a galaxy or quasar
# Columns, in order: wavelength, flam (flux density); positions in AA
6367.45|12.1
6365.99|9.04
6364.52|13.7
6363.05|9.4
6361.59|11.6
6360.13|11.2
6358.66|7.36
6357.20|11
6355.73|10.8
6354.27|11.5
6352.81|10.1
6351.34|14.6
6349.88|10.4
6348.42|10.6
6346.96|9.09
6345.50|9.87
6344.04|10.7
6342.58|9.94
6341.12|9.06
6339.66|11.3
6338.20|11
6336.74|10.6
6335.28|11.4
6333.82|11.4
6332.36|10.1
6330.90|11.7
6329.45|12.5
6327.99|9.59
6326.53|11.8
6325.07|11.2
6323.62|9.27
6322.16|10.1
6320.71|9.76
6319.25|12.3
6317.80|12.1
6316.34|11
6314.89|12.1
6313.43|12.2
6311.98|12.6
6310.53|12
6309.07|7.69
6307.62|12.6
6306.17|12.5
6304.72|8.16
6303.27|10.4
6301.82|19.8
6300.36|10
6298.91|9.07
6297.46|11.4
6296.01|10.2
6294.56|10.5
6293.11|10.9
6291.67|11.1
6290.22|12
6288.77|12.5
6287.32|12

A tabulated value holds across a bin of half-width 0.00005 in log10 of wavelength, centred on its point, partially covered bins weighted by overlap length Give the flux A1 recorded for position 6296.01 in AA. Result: 10.2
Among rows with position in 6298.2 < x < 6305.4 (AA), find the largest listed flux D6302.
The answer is 19.8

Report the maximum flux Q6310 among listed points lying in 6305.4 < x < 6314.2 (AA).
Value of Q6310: 12.6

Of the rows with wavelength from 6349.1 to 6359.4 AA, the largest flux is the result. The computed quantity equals 14.6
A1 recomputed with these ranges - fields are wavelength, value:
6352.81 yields 10.1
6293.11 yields 10.9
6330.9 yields 11.7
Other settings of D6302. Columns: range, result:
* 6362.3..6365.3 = 13.7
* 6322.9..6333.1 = 12.5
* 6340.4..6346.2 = 10.7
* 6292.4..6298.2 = 11.4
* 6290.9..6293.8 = 11.1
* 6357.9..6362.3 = 11.6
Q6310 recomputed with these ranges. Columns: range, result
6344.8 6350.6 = 10.6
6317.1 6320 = 12.3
